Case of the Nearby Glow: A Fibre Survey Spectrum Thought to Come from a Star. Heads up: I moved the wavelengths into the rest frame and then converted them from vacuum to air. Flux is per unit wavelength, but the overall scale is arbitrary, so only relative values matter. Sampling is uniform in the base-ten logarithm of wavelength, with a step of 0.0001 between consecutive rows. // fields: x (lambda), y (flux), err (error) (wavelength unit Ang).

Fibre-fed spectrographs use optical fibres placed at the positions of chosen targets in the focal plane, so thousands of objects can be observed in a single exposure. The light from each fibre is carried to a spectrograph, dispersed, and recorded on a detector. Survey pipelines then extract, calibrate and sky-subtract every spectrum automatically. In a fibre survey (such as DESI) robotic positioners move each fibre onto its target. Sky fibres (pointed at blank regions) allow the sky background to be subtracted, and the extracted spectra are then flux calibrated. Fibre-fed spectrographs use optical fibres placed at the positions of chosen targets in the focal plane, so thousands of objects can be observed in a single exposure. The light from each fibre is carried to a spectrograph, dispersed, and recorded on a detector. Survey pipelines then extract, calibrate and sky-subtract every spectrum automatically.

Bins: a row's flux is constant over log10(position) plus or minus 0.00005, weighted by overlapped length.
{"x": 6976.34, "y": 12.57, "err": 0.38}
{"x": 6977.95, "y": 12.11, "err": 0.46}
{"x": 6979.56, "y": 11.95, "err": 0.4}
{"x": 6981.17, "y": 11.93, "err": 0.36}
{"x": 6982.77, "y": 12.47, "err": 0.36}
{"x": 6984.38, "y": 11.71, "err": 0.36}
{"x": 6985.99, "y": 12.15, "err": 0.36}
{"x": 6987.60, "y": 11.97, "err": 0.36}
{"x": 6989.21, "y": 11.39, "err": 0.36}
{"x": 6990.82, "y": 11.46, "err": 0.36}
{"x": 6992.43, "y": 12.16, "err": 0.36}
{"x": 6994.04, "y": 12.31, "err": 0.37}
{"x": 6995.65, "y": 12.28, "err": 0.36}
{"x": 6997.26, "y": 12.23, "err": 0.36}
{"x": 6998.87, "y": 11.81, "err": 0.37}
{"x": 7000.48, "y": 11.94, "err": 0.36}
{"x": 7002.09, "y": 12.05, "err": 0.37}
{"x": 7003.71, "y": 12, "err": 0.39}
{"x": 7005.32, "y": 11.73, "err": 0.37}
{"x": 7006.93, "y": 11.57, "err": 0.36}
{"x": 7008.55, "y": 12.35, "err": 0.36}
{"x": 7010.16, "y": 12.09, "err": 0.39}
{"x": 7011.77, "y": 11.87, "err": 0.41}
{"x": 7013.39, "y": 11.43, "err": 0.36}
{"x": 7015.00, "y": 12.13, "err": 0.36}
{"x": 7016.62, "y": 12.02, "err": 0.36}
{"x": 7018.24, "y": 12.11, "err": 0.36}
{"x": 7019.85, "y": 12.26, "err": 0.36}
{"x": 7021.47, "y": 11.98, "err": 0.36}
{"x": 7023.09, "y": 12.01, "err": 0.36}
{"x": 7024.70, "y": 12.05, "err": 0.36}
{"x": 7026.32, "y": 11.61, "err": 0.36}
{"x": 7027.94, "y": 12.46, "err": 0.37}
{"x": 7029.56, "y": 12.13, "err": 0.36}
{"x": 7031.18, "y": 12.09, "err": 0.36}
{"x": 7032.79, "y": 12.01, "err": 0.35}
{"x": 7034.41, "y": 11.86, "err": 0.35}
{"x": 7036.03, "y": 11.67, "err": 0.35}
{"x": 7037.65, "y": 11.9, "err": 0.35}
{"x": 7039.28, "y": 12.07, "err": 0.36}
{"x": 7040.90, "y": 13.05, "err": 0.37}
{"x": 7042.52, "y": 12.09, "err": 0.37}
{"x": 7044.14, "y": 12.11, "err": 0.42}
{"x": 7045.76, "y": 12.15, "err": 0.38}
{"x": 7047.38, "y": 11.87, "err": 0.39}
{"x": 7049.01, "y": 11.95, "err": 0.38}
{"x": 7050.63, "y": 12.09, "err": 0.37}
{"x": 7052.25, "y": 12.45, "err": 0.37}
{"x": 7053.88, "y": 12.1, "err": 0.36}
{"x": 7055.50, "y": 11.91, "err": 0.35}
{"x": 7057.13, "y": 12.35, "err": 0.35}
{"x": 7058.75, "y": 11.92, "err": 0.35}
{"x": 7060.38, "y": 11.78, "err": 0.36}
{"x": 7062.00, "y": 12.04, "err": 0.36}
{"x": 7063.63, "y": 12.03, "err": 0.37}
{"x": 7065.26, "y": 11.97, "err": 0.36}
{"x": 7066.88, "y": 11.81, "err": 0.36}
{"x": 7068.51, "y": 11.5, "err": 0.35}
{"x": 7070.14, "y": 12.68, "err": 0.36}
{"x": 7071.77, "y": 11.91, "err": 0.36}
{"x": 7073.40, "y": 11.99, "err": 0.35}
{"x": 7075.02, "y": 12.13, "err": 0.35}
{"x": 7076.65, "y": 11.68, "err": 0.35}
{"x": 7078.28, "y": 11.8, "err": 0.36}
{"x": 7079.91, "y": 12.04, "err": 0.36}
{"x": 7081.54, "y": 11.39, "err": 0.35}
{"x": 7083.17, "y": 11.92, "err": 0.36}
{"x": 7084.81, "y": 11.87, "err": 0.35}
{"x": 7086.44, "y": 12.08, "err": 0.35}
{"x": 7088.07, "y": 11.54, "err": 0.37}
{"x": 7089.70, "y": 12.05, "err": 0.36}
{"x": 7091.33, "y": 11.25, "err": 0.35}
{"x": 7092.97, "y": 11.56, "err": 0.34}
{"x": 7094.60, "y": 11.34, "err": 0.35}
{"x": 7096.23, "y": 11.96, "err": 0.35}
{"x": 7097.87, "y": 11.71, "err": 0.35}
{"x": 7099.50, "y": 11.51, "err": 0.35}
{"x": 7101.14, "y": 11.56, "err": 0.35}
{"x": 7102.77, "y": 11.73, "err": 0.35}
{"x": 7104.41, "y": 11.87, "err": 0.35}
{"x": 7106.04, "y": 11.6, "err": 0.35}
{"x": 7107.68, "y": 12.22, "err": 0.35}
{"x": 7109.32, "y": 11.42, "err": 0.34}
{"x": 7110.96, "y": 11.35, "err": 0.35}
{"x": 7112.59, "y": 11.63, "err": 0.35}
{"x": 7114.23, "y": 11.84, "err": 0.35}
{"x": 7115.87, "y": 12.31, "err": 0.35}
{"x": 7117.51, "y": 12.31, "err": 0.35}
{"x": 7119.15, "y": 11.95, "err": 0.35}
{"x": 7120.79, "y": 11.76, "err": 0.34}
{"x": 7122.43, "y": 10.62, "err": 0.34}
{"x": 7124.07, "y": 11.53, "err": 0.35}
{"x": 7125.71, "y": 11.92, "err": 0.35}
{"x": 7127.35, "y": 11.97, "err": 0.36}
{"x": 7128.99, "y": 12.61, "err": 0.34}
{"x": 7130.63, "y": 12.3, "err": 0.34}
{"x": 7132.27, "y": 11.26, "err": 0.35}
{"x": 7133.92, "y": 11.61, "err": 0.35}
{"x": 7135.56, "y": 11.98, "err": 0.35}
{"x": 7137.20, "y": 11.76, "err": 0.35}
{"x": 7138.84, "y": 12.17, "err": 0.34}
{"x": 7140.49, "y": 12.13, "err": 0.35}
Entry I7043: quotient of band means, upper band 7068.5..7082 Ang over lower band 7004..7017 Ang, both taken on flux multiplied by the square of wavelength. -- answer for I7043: 1.02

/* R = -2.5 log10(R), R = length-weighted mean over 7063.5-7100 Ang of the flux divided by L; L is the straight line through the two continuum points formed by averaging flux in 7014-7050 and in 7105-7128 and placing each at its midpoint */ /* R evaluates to 0.01 mag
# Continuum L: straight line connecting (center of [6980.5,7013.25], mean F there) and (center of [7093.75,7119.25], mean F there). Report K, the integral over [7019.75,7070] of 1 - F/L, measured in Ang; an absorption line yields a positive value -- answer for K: -0.7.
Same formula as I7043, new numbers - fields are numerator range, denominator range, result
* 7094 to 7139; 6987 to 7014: 1.02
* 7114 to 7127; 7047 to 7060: 0.99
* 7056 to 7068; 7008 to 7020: 1.01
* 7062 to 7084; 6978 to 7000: 1.02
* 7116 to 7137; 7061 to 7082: 1.01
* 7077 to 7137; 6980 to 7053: 1.00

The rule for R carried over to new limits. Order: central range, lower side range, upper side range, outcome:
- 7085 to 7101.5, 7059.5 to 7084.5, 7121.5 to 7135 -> 0.02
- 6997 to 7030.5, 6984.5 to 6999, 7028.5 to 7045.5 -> 0.00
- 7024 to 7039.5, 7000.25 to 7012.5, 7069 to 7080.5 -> 0.00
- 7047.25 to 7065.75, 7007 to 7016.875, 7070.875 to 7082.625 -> -0.01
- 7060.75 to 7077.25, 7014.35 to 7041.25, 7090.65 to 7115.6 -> -0.01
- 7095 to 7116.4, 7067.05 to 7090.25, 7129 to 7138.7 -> 0.01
